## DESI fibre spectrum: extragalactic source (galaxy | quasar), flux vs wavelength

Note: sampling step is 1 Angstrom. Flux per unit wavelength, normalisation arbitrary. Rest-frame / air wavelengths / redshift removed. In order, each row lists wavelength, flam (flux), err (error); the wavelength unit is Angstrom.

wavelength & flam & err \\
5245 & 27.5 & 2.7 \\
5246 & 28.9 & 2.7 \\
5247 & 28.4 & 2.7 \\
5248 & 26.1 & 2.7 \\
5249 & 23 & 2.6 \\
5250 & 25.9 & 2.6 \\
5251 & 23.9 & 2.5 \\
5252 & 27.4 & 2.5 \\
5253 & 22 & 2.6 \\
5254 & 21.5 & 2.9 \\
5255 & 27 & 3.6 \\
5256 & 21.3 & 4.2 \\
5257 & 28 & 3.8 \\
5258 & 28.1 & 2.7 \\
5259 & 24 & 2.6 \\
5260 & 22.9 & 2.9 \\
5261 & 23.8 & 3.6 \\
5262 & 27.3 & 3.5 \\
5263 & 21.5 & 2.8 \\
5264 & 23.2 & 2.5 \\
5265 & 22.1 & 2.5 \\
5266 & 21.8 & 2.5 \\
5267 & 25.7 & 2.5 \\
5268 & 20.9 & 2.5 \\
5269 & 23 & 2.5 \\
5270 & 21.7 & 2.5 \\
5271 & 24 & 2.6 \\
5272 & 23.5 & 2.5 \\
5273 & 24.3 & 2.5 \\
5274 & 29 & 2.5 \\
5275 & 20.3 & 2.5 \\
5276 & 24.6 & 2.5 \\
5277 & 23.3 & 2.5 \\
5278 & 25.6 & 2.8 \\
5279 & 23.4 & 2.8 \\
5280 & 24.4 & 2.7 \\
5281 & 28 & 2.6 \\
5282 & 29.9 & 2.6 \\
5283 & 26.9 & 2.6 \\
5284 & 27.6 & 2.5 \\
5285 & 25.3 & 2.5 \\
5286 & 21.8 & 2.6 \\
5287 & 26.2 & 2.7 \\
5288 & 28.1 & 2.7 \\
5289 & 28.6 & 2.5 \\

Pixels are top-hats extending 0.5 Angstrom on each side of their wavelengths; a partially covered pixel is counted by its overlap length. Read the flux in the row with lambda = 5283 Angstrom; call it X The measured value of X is 26.9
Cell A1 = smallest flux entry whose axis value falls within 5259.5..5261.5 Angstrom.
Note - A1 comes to 22.9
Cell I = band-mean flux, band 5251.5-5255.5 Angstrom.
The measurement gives 24.5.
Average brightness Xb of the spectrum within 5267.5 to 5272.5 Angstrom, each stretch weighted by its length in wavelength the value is 22.6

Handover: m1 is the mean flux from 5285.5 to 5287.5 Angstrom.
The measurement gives 24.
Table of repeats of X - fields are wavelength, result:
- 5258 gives 28.1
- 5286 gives 21.8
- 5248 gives 26.1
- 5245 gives 27.5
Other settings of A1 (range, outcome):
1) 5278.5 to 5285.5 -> 23.4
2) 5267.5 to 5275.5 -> 20.3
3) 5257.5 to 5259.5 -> 24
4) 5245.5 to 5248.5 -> 26.1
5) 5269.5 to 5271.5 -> 21.7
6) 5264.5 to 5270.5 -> 20.9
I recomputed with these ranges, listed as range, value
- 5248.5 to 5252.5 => 25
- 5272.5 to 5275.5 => 24.5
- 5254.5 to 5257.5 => 25.4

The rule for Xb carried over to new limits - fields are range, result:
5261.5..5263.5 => 24.4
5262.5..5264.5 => 22.4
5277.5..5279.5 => 24.5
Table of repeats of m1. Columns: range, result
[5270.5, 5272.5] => 23.8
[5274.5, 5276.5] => 22.5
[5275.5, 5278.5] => 24.5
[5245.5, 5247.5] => 28.6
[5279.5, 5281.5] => 26.2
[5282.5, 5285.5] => 26.6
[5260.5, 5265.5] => 23.6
